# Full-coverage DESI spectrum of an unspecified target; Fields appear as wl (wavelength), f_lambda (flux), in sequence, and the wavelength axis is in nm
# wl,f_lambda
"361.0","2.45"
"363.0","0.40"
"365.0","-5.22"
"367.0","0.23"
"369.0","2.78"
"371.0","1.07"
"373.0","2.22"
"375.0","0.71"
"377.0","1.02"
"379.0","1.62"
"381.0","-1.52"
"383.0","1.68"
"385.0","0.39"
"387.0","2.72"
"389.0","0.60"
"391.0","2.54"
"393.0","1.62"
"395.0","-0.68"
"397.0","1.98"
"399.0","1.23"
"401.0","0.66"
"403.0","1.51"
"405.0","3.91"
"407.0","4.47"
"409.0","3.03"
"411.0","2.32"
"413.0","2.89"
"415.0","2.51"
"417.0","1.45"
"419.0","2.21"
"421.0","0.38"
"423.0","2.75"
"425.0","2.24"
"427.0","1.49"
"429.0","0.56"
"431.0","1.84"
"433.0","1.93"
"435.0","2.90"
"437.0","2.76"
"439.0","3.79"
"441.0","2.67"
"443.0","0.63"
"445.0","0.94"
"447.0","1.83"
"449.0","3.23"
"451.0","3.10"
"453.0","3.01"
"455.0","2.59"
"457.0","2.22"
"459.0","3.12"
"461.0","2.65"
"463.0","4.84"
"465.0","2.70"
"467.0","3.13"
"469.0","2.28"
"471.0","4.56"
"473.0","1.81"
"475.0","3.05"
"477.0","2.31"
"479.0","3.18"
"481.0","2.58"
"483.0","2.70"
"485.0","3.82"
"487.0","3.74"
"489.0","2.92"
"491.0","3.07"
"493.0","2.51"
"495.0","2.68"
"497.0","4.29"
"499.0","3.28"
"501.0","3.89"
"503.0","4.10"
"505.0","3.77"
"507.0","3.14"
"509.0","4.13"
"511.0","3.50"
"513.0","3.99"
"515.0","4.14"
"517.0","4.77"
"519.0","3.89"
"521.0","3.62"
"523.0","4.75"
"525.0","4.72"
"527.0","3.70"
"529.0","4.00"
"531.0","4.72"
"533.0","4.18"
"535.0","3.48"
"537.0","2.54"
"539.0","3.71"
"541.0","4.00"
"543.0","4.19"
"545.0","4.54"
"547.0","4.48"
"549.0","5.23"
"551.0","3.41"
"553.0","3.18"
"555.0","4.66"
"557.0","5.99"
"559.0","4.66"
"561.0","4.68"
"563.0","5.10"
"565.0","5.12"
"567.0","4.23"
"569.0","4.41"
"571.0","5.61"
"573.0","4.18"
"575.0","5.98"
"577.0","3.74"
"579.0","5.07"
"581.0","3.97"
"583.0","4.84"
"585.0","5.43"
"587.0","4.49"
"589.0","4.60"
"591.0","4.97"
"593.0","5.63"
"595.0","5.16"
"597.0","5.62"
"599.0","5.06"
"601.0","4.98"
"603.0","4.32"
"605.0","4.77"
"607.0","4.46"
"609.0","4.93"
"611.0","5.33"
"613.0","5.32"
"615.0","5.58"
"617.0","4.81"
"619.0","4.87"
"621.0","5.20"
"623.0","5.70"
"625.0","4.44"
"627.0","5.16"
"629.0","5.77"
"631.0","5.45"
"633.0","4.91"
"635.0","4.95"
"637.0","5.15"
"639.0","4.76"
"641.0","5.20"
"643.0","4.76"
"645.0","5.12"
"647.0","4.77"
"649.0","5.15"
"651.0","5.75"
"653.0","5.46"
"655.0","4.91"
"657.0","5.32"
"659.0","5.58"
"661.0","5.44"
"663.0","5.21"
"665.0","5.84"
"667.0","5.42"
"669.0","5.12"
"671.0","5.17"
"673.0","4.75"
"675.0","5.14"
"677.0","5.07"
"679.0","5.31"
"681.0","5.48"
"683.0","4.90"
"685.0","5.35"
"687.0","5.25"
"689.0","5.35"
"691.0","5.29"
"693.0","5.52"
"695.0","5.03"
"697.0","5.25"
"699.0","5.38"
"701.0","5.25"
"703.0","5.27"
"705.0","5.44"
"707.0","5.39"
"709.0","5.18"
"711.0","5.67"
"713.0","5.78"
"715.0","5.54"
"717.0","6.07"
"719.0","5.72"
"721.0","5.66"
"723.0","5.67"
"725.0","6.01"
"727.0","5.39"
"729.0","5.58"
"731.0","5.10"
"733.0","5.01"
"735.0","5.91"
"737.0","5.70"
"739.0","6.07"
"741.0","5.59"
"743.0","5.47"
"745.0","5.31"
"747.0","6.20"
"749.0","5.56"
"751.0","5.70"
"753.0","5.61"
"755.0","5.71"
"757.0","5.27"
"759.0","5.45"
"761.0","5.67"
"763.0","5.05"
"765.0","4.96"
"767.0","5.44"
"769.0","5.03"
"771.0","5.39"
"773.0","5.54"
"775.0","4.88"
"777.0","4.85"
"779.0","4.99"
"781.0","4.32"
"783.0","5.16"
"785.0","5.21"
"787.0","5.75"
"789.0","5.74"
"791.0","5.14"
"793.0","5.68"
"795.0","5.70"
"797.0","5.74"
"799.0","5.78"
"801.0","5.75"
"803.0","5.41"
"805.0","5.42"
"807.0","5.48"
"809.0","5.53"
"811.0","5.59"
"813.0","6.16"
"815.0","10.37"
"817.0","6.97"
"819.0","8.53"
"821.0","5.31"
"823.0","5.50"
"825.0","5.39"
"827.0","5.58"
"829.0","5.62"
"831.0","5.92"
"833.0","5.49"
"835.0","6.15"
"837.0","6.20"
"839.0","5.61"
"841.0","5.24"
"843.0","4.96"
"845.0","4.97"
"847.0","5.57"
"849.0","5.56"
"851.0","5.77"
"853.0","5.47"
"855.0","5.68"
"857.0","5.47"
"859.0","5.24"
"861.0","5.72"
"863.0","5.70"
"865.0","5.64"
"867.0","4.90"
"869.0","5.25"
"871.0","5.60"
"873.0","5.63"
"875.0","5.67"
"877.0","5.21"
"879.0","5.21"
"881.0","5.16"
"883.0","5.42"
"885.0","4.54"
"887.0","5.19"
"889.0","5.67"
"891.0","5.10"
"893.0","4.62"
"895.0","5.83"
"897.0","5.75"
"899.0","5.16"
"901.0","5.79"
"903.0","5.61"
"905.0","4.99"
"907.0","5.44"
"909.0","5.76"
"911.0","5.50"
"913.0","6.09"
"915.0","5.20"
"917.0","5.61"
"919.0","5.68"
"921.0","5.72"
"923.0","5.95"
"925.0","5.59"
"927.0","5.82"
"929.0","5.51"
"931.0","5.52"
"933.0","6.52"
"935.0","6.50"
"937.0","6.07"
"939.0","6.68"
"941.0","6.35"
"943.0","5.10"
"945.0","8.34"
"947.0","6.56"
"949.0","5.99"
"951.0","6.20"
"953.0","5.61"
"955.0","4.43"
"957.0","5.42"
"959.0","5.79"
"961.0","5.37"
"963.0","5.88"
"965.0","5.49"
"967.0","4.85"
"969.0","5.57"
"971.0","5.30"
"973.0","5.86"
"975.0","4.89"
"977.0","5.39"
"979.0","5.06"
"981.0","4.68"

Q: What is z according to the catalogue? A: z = 0.24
